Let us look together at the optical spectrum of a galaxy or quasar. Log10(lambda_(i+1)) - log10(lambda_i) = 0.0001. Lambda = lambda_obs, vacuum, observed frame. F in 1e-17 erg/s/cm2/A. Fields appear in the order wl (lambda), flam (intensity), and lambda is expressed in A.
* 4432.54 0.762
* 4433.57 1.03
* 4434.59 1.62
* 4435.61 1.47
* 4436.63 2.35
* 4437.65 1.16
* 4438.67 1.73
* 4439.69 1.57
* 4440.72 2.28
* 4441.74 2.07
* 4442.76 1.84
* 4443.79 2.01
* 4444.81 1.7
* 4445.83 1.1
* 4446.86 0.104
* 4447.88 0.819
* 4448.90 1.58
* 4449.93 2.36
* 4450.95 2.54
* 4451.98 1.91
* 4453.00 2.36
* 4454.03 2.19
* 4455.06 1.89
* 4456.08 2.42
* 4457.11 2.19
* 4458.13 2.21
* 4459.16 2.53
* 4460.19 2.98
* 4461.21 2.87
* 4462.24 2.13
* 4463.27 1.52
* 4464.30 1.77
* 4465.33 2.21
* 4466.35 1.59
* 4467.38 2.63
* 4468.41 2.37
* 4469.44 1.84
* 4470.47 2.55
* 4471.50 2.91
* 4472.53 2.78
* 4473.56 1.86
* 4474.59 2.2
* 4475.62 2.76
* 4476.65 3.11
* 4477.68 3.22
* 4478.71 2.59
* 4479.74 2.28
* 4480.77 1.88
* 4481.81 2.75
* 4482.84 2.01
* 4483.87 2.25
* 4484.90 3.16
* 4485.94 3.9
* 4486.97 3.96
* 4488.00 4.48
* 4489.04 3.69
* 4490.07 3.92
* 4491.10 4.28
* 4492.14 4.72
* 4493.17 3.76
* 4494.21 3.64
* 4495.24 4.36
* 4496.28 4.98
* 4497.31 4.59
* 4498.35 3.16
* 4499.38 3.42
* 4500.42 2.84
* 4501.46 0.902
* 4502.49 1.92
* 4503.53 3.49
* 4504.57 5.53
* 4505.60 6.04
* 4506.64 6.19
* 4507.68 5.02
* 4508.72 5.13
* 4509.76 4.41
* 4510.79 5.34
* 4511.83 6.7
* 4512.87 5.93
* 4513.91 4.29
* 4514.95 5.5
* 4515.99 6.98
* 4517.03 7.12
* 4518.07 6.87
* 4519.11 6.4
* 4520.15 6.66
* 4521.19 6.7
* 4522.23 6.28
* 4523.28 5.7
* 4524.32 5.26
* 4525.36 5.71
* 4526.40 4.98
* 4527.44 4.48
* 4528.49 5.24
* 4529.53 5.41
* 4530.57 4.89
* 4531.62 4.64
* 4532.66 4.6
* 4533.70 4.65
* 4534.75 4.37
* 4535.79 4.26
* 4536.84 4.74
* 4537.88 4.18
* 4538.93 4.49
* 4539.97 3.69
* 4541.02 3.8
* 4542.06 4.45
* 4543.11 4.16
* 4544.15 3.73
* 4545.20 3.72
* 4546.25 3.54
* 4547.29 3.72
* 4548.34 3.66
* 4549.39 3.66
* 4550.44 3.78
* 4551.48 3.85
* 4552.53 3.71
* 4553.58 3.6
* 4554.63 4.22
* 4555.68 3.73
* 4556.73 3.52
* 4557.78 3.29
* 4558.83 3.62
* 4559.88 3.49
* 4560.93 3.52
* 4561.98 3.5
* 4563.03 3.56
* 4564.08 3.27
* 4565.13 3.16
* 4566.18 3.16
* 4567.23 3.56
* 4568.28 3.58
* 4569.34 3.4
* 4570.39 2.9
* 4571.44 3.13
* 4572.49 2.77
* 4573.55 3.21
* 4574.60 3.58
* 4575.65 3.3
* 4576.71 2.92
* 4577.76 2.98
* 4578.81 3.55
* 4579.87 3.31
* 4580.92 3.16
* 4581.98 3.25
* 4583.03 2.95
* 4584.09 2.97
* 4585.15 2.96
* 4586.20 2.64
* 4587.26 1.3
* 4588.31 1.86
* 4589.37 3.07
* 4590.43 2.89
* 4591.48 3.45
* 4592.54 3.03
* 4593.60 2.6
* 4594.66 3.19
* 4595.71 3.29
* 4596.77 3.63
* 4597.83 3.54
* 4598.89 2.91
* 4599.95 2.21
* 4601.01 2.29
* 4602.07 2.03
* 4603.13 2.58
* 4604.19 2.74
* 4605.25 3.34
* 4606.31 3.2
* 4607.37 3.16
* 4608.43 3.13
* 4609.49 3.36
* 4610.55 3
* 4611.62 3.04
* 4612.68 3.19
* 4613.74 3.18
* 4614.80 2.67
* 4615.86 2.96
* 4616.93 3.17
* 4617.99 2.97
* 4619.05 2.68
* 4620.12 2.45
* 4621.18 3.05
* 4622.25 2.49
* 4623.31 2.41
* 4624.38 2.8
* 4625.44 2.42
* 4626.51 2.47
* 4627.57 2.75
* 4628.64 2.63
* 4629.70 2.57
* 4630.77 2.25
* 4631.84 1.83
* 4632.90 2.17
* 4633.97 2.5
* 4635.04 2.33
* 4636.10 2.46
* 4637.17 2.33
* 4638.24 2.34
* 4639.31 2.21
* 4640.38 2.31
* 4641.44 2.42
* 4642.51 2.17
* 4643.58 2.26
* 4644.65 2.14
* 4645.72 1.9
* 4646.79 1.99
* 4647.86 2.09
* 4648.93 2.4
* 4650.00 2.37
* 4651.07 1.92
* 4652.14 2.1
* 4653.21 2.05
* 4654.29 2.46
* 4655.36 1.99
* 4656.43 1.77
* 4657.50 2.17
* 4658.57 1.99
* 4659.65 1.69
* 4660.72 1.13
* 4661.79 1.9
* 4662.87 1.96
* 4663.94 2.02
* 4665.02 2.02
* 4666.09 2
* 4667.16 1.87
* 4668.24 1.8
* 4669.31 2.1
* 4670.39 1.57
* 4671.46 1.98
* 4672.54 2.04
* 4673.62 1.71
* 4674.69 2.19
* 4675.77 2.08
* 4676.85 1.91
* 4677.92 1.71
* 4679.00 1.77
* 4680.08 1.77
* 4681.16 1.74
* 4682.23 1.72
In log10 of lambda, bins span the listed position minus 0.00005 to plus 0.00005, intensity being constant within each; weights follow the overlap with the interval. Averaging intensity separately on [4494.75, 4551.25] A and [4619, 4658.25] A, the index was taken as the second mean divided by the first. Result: 0.49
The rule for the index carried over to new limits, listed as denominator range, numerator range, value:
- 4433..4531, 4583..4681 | 0.71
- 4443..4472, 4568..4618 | 1.46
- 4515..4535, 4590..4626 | 0.52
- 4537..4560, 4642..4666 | 0.53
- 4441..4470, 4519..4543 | 2.50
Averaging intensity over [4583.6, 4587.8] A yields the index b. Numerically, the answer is 2.46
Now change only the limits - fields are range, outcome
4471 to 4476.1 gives 2.5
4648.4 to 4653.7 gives 2.17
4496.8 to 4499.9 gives 3.72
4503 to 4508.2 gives 5.24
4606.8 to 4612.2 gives 3.14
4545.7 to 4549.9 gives 3.64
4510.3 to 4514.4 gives 5.57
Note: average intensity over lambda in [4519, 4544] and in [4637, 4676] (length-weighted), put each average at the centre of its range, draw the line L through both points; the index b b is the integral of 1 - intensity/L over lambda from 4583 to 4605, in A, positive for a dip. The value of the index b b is 4.50 A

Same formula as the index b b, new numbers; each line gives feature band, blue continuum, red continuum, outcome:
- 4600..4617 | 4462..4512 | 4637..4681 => -3.64 A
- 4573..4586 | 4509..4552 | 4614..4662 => 2.02 A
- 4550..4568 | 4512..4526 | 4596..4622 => 4.37 A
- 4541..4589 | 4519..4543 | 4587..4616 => 7.62 A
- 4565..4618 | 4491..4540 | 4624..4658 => 4.42 A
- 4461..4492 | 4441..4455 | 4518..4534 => 4.08 A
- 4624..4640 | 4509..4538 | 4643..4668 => 1.35 A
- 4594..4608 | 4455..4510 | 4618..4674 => -2.71 A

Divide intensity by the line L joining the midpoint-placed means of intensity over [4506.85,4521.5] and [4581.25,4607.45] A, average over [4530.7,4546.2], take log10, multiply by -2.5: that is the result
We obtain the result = 0.18 mag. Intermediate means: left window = 5.93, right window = 2.84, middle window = 4.24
